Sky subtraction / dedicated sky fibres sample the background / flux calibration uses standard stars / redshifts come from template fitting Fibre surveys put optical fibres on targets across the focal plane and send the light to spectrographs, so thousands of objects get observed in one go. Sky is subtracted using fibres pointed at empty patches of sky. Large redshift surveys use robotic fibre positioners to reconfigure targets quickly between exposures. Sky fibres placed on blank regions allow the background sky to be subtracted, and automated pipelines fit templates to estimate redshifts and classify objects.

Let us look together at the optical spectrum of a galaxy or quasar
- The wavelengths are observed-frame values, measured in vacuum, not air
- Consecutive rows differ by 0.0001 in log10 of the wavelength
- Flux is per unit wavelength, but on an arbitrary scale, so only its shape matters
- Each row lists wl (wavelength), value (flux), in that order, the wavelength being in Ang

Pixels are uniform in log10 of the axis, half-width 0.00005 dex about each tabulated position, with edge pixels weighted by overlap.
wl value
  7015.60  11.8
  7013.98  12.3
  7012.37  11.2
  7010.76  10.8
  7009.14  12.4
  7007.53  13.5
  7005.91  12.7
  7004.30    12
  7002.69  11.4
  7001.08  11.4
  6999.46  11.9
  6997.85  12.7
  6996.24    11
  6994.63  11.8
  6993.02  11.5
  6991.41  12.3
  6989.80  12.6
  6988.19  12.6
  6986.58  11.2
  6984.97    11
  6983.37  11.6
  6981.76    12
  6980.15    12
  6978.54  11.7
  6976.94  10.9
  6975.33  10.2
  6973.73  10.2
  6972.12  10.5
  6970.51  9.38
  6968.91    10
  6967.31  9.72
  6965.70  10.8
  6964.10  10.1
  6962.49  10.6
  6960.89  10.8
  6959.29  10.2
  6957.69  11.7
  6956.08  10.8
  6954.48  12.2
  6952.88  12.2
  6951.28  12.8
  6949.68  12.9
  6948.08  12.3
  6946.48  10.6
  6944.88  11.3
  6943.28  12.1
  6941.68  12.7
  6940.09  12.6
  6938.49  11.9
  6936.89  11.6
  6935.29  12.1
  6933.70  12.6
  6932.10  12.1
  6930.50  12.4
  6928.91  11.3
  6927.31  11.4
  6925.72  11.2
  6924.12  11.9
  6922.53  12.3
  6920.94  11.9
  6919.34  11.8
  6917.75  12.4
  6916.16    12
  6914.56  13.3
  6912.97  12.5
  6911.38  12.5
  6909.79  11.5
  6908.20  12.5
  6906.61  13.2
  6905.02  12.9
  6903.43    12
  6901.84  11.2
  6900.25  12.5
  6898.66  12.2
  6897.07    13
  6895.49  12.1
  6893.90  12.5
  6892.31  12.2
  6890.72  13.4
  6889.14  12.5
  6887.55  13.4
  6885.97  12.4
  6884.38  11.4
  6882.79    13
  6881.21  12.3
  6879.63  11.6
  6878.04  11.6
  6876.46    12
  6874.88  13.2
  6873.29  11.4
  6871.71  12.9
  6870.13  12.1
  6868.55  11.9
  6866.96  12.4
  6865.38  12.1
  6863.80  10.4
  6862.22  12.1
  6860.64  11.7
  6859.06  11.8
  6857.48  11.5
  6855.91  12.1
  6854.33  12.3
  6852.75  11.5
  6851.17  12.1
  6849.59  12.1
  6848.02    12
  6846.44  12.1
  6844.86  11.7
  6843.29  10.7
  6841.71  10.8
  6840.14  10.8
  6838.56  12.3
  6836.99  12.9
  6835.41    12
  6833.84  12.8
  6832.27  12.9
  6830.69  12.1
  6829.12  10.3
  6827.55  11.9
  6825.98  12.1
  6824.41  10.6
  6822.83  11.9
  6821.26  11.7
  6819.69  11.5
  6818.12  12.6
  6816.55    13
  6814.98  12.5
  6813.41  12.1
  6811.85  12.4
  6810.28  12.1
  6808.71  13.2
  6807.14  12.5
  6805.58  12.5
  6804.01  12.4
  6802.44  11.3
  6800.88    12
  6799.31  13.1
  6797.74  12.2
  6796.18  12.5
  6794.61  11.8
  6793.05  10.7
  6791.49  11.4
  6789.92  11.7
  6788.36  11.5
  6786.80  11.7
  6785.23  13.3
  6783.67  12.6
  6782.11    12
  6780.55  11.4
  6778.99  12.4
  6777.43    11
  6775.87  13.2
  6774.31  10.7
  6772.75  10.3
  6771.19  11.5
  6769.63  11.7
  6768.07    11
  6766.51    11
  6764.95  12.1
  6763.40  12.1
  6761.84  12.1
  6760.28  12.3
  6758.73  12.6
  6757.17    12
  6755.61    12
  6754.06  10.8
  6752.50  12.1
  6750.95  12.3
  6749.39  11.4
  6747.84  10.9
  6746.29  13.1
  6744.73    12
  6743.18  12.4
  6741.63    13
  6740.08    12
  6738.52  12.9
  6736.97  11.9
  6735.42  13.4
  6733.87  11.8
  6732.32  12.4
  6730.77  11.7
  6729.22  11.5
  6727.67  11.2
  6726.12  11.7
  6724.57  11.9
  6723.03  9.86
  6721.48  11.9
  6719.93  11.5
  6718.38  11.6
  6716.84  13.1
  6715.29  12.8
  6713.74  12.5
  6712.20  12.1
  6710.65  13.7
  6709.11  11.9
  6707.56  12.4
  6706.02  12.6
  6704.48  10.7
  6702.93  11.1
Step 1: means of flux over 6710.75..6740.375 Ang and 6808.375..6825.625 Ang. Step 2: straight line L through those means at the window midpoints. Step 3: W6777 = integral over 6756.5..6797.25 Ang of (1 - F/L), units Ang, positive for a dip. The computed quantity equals 0.9 Ang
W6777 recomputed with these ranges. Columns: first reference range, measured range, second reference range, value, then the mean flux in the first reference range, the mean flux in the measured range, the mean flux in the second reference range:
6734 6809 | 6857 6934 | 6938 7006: -3.43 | 12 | 12.2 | 11.4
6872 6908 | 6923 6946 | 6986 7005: 0.44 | 12.4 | 11.9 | 11.9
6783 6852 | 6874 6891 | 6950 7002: -1.01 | 12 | 12.4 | 11.3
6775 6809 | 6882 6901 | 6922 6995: -1.33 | 12.1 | 12.5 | 11.5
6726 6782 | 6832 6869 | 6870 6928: 0.88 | 11.9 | 11.9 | 12.3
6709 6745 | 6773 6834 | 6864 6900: 1.00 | 12.1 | 12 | 12.3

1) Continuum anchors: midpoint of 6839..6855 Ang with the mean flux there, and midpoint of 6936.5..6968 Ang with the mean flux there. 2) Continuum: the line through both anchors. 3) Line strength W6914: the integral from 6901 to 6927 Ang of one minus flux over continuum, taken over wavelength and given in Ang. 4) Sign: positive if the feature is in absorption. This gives -1.4 Ang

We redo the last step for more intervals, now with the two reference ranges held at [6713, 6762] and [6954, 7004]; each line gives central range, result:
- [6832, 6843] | -0.3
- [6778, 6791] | -0.2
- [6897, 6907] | -0.8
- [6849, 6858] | -0.2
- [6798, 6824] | -1.1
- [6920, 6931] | -0.4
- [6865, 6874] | -0.4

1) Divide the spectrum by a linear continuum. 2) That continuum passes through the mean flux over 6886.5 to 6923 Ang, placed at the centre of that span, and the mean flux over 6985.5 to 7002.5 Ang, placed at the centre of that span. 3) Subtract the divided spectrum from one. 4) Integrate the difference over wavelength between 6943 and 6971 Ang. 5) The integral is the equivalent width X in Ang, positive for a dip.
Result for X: 2.2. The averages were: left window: 12.4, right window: 11.9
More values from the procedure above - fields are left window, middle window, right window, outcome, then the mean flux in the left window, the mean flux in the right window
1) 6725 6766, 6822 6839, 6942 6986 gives -0.4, 12.1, 11.2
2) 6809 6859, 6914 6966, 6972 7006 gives -0.4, 11.9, 11.6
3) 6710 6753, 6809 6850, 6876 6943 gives 0.8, 12.1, 12.2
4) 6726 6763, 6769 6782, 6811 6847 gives 0.5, 12.1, 11.9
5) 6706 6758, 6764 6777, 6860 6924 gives 0.7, 12.1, 12.3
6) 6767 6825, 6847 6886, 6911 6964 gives -0.3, 11.9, 11.9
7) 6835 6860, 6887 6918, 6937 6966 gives -2.1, 11.8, 11.6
